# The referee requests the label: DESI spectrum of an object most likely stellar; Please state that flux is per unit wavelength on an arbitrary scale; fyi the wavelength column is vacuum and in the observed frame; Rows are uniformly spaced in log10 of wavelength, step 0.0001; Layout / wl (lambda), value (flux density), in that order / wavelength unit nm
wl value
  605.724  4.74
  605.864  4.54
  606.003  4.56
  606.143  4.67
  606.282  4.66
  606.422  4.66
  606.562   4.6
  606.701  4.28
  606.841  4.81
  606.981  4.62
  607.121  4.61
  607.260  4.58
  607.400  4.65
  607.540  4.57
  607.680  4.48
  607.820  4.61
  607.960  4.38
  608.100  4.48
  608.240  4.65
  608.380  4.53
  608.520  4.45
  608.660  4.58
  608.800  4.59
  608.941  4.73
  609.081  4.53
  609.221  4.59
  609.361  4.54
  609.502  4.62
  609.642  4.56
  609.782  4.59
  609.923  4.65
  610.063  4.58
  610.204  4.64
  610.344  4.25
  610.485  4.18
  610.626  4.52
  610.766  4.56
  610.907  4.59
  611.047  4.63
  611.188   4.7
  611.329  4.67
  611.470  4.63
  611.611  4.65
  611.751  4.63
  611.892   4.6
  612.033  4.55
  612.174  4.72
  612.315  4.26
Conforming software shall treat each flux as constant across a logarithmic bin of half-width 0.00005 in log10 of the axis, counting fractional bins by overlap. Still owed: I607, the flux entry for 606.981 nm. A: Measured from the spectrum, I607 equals 4.62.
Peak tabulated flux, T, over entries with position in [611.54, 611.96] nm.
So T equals 4.65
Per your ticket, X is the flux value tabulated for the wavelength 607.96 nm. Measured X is 4.38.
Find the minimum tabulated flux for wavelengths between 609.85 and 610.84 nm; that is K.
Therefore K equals 4.18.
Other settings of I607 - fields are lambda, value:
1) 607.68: 4.48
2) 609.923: 4.65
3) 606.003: 4.56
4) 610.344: 4.25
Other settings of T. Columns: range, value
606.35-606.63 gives 4.66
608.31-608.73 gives 4.58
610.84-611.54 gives 4.7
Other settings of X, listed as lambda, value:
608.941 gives 4.73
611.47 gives 4.63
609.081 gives 4.53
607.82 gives 4.61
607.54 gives 4.57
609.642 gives 4.56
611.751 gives 4.63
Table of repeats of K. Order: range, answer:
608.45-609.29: 4.45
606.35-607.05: 4.28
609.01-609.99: 4.53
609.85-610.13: 4.58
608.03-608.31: 4.48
